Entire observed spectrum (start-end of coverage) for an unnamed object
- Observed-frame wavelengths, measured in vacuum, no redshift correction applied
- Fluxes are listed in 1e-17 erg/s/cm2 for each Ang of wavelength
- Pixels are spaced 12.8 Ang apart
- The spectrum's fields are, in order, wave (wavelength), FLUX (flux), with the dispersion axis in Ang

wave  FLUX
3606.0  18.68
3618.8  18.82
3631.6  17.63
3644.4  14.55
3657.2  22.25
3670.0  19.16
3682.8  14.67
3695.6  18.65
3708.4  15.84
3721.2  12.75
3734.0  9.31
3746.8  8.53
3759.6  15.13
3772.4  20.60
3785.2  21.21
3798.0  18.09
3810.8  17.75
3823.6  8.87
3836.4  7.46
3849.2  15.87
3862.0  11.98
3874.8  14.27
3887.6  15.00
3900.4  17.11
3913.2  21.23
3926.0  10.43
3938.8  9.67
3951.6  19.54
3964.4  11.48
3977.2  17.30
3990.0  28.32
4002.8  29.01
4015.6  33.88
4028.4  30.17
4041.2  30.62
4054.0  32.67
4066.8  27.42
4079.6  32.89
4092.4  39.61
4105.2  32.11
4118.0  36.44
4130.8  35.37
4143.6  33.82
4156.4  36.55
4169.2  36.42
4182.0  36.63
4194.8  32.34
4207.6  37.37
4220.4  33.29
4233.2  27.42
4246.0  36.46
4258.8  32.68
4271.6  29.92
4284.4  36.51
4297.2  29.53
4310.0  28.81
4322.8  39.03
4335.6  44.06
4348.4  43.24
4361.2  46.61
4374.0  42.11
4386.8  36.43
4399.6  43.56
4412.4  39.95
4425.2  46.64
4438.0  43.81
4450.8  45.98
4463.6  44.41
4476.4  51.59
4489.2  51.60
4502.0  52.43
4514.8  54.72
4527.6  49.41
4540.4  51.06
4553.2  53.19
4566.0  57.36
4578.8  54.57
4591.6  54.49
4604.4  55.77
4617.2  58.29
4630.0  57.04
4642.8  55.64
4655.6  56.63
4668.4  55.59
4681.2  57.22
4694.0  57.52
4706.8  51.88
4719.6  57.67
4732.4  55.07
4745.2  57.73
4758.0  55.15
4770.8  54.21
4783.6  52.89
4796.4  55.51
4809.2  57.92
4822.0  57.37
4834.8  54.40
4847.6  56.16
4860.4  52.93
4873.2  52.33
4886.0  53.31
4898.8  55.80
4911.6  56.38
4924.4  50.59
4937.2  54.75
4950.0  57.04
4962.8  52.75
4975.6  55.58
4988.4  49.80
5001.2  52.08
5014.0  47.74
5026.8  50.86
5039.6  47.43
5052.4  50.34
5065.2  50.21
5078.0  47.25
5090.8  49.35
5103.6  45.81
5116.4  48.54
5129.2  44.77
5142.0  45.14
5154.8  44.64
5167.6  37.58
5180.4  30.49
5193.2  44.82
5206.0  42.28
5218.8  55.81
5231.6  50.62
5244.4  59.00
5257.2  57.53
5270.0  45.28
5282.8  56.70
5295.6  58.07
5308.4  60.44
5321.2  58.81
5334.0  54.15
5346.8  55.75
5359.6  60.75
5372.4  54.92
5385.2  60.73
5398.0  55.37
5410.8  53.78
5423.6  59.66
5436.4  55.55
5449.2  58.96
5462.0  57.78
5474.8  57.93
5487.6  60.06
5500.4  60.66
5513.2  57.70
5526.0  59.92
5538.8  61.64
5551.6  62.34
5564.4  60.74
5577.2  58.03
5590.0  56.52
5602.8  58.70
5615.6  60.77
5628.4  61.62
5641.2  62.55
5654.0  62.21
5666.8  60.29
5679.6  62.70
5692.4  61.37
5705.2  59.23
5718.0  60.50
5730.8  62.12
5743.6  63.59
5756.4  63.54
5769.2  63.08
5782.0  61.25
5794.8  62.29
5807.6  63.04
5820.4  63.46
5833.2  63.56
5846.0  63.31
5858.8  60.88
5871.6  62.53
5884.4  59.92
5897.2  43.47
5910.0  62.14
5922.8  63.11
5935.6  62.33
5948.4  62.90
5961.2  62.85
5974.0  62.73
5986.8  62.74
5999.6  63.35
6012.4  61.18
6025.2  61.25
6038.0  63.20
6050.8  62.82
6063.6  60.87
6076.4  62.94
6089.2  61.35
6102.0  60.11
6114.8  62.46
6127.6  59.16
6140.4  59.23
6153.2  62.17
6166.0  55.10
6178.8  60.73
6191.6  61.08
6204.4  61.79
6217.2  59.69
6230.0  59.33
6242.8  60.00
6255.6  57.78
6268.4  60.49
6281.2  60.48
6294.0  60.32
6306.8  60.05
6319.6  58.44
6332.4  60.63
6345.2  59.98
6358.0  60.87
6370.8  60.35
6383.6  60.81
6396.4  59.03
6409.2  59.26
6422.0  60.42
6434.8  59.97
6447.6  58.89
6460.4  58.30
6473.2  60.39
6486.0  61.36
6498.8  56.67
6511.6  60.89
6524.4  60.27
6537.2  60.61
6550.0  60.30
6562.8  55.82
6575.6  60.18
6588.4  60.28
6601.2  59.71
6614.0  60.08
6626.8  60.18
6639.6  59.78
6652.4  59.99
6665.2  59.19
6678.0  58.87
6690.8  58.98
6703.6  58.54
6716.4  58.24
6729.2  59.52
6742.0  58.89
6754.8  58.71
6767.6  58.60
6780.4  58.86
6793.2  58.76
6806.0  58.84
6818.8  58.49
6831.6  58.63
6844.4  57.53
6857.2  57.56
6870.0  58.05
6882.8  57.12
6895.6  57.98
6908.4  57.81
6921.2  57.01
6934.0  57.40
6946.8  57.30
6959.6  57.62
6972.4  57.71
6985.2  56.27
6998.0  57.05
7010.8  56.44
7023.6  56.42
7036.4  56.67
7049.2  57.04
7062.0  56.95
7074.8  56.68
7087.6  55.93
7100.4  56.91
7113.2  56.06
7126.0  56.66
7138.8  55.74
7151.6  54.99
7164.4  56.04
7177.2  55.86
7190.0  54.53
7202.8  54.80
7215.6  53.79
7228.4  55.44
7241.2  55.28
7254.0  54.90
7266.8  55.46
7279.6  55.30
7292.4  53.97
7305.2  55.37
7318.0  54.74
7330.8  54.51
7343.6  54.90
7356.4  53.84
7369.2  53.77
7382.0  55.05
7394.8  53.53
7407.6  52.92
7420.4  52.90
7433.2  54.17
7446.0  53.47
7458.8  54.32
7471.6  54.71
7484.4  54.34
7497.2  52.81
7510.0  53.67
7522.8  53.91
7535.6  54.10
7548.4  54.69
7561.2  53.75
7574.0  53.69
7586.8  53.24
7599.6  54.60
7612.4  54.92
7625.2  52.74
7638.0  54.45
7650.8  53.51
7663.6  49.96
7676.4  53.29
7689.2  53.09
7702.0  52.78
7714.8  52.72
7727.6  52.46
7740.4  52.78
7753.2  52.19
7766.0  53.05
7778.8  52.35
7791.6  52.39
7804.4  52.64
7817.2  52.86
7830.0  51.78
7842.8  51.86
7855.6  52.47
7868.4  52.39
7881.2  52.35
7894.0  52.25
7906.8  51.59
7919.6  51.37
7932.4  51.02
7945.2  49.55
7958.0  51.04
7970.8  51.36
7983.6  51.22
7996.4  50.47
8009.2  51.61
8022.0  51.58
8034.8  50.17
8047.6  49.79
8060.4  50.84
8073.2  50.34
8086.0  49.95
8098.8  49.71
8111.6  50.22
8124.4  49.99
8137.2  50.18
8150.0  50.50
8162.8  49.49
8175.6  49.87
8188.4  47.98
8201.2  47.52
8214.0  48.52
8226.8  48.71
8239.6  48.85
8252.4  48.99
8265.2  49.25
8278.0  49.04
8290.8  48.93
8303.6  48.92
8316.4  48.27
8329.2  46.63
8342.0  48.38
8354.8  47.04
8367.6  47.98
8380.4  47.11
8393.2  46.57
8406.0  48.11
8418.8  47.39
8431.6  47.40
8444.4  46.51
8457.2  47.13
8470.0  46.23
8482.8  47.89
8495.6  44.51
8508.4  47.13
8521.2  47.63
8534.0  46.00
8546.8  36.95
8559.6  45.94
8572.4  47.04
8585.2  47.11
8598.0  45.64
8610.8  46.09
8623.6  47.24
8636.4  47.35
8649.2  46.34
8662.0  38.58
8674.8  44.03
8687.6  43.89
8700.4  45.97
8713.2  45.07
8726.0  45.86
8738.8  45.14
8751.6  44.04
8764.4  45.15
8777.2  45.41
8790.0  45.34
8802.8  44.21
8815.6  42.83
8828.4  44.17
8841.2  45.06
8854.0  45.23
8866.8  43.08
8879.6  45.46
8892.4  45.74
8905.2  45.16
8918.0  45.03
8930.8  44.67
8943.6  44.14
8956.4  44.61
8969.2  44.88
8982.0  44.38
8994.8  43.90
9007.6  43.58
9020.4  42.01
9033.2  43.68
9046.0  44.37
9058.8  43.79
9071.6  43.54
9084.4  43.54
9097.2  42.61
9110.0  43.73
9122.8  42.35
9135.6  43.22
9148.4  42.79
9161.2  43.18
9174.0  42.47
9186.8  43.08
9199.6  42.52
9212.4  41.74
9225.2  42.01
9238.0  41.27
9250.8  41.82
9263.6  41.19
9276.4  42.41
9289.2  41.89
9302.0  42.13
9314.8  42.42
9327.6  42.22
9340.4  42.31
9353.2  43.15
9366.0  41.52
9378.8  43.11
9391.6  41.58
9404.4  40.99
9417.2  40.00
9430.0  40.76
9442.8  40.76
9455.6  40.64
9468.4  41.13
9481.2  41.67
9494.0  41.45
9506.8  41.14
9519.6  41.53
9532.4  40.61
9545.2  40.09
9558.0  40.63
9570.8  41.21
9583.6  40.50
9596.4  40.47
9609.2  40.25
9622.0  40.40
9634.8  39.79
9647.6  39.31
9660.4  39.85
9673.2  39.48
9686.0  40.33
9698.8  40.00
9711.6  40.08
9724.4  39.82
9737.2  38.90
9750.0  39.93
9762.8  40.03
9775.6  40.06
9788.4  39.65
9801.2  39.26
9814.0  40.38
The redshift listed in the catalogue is 0.00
